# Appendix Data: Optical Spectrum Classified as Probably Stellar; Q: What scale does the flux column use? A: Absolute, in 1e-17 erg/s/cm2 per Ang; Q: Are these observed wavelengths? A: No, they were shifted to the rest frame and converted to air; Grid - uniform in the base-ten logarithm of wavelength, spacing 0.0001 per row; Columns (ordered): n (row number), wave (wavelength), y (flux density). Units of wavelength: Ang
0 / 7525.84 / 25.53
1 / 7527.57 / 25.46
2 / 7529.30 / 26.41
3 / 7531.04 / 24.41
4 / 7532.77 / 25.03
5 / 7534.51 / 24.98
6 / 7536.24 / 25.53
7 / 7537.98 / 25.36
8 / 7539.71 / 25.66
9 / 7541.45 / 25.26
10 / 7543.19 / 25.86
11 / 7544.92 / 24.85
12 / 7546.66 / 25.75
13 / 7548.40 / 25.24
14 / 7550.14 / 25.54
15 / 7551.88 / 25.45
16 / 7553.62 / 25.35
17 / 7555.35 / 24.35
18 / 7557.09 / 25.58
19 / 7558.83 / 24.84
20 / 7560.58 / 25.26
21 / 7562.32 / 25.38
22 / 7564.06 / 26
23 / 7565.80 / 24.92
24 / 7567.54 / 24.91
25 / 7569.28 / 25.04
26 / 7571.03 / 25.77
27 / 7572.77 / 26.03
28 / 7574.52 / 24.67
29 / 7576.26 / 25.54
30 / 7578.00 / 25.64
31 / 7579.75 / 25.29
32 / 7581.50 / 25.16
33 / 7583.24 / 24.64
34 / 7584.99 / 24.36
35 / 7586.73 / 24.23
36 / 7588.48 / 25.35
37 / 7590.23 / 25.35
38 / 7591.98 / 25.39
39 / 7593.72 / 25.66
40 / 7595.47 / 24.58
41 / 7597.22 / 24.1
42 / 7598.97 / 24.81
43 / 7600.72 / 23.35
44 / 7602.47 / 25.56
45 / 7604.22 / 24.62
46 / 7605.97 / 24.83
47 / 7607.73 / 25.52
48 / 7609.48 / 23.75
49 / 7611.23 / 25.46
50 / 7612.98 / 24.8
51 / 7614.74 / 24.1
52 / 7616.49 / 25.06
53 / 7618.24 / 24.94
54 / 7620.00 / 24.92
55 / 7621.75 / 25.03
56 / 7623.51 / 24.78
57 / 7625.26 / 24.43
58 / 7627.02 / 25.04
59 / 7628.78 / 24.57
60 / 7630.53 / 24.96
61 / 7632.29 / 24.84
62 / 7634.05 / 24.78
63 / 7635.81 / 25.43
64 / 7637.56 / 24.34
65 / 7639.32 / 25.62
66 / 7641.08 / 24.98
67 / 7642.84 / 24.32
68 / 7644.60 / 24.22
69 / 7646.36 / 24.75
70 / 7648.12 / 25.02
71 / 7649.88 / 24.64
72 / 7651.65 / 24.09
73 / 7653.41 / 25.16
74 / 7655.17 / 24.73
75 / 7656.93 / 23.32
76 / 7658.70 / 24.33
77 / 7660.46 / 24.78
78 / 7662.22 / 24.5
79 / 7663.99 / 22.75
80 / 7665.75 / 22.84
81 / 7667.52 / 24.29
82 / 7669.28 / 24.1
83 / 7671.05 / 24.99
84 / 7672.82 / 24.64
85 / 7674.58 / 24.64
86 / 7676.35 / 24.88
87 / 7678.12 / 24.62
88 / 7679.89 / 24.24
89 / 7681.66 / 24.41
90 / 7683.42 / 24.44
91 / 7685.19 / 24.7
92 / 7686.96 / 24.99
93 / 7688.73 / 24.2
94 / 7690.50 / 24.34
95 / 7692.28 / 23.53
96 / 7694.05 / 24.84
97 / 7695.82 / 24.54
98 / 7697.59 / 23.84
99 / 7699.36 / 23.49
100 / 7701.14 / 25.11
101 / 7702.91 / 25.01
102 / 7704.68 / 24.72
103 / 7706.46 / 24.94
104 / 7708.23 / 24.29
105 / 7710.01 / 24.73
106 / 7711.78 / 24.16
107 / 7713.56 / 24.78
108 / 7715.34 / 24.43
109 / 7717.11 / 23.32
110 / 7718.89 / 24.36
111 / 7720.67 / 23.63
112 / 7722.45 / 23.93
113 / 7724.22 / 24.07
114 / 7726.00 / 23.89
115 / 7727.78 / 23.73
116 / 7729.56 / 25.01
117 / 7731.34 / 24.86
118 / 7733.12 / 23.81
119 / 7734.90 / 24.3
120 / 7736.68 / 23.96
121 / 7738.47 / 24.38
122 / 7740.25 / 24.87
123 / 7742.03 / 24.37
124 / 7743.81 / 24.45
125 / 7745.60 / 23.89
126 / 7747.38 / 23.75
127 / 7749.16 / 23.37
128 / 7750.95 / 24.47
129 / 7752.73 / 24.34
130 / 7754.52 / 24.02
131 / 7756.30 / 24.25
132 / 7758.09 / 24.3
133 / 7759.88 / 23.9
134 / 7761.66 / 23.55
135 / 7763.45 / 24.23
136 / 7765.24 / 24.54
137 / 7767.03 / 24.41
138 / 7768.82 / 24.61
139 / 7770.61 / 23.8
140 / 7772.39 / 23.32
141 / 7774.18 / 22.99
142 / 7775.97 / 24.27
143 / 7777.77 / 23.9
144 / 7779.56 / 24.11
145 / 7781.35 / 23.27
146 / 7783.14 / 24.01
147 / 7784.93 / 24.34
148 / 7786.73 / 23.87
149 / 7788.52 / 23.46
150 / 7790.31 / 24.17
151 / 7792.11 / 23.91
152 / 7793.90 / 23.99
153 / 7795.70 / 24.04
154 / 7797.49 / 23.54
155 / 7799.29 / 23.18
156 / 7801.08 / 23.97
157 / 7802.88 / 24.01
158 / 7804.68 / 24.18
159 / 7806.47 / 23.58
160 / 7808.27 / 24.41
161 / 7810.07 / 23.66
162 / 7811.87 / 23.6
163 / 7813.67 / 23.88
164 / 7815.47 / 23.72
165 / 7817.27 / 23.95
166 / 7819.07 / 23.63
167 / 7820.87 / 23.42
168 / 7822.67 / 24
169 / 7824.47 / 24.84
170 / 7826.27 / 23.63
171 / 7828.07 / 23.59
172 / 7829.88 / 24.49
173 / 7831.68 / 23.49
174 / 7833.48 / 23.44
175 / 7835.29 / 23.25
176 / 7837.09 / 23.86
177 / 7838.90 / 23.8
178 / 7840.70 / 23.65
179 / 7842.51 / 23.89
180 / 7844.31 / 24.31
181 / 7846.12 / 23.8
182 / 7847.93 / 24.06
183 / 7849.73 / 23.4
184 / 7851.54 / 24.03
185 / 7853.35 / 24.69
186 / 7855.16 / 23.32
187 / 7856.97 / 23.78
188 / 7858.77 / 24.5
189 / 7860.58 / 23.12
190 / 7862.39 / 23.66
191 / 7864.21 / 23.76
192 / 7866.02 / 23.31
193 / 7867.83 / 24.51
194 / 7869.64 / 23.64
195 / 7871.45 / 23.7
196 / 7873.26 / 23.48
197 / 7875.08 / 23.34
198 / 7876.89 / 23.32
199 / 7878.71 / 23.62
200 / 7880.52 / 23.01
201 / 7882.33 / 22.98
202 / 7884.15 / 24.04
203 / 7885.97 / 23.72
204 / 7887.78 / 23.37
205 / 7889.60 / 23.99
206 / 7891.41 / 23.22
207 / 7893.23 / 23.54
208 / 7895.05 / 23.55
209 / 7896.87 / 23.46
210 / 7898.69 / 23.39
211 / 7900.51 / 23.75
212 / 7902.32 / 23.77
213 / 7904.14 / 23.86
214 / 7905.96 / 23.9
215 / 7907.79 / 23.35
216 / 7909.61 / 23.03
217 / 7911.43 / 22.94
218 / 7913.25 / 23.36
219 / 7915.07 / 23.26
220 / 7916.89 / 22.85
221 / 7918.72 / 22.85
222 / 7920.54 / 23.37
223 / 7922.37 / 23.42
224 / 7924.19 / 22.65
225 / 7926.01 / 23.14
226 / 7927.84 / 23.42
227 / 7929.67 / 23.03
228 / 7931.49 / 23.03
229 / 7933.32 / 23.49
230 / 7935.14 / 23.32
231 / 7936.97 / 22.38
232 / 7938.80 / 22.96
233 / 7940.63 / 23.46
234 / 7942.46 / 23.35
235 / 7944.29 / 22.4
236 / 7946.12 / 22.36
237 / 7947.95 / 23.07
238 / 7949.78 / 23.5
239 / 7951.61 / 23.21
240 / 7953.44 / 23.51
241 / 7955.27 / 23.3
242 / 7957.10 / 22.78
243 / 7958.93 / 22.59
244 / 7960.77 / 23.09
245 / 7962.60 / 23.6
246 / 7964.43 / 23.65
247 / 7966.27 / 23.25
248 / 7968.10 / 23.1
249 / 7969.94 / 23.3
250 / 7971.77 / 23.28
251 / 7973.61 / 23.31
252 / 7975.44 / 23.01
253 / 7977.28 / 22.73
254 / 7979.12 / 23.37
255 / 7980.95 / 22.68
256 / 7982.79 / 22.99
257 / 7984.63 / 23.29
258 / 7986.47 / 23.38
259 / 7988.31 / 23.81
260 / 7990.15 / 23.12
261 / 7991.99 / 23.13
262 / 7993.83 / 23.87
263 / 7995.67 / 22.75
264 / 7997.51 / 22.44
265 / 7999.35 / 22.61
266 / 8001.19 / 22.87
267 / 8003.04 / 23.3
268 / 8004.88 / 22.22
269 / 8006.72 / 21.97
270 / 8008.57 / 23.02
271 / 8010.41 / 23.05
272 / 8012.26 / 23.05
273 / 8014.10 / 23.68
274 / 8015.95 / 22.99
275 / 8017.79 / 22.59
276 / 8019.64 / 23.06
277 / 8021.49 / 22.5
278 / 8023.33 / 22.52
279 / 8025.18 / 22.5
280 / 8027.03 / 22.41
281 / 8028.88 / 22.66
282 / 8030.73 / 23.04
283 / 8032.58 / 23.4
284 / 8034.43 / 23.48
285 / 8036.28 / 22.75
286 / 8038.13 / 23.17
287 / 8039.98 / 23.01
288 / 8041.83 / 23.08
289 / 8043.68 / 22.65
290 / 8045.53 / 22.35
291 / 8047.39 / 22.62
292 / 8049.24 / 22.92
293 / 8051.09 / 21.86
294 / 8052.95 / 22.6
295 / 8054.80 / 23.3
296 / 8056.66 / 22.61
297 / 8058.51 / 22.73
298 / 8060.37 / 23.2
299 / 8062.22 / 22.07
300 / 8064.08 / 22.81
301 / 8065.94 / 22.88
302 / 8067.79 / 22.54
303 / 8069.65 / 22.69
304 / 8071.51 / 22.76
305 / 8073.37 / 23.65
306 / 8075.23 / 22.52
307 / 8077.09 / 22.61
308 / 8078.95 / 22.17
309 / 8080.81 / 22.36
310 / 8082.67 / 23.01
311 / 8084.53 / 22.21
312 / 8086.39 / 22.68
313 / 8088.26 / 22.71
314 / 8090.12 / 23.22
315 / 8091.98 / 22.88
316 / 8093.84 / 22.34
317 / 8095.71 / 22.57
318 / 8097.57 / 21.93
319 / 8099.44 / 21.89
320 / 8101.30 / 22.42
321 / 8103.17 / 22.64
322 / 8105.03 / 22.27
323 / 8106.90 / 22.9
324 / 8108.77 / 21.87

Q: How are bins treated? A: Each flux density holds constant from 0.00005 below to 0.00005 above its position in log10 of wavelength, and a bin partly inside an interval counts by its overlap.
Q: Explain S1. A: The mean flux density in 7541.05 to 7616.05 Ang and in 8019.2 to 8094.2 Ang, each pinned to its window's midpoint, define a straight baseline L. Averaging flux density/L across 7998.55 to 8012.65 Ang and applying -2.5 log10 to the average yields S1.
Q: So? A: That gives 0.01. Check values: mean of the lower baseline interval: 25.1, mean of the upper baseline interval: 22.7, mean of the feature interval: 22.7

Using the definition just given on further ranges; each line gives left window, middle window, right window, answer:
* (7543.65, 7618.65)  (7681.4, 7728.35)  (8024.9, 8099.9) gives 0.01 mag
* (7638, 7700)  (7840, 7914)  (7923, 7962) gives -0.01 mag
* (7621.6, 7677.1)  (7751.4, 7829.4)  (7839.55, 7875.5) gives 0.01 mag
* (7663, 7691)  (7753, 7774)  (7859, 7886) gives 0.00 mag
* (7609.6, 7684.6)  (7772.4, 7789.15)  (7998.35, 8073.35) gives 0.01 mag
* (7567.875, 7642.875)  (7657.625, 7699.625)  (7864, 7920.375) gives 0.01 mag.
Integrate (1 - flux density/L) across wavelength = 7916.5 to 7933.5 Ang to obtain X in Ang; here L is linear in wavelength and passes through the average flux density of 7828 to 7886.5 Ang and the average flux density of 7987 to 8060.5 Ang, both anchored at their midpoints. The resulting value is 0.2 Ang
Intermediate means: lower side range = 23.7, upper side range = 22.9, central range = 23.1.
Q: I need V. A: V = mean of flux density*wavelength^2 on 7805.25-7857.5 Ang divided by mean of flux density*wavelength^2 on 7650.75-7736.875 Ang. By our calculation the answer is 1.0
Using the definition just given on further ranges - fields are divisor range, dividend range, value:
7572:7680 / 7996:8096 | 1.03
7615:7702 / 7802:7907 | 1.02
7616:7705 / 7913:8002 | 1.02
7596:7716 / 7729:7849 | 1.01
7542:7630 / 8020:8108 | 1.02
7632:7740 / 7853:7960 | 1.01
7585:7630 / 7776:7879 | 1.02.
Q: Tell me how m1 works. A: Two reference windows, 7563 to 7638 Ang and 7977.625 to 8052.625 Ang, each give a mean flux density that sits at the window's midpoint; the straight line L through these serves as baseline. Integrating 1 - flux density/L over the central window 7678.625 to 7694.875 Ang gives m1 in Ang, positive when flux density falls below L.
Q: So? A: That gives 0.1 Ang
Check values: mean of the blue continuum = 24.9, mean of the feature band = 24.4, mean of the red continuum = 22.9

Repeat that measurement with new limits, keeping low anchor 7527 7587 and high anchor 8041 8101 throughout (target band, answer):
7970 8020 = 0.00 Ang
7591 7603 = 0.14 Ang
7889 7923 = 0.10 Ang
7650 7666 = 0.40 Ang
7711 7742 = 0.23 Ang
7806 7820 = 0.08 Ang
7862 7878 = 0.02 Ang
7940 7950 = 0.13 Ang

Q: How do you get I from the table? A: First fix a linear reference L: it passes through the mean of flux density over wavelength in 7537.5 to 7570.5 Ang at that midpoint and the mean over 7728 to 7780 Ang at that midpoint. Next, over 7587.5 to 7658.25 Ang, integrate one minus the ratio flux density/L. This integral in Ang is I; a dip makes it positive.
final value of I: 0.3 Ang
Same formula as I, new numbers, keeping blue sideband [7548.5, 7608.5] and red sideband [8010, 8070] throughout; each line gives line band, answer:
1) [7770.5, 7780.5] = 0.16 Ang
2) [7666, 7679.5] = 0.07 Ang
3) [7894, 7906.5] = -0.09 Ang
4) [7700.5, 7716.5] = -0.14 Ang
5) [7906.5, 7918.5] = 0.15 Ang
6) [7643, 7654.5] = 0.05 Ang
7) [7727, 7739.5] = 0.01 Ang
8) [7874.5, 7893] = 0.09 Ang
